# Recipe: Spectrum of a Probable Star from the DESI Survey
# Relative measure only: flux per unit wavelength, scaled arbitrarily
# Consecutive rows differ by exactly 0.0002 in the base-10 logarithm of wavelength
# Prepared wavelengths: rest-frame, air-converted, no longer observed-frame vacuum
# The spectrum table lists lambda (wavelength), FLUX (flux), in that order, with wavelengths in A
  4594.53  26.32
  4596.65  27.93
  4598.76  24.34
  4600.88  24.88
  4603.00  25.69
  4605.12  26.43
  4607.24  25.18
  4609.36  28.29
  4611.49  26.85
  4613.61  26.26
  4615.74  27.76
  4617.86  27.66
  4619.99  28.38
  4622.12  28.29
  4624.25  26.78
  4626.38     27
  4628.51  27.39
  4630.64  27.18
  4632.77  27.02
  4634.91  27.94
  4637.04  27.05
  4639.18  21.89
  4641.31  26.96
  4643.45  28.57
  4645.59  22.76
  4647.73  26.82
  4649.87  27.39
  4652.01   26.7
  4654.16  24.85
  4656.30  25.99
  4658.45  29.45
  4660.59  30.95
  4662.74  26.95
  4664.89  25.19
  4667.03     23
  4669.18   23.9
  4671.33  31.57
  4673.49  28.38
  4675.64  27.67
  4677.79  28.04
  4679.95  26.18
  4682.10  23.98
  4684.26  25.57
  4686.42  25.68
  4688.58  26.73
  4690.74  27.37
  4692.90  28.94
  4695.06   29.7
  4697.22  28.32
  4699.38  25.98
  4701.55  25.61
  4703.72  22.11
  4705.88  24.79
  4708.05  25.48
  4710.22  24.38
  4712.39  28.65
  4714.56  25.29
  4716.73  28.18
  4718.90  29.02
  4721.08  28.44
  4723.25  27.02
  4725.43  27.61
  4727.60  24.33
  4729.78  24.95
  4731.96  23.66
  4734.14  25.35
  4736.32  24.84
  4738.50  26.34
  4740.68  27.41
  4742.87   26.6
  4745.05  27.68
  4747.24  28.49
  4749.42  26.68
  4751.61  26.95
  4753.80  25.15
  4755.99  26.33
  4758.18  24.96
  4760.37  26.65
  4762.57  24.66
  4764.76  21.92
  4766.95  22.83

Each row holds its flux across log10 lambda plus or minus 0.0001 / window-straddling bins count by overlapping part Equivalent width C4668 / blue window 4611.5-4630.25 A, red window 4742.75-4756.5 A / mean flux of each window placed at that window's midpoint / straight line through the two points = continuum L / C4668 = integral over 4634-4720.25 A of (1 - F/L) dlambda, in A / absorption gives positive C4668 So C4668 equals 1.82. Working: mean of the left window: 27.4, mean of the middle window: 26.6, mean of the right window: 26.9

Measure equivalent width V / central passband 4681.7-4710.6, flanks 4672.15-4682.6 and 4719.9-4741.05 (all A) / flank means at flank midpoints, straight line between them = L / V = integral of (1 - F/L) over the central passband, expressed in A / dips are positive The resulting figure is 0.6 A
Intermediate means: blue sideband 27.1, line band 26.1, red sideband 26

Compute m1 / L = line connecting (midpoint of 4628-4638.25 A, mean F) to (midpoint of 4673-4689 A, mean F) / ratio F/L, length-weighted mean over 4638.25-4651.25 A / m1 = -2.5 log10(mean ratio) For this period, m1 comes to 0.05 mag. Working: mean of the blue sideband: 27.2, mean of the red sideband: 26.5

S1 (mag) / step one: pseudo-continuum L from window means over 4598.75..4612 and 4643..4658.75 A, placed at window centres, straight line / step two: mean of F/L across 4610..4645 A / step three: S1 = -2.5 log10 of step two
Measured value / -0.03 mag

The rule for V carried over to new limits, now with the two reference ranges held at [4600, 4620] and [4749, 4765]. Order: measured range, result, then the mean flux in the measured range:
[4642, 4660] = -0.2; 26.7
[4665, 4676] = -0.2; 26.7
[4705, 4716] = 0.0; 25.8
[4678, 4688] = 0.2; 25.6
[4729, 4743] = 0.1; 25.5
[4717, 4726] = -0.8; 28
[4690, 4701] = -0.8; 28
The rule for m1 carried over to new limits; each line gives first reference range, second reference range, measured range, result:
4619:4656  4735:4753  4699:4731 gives 0.03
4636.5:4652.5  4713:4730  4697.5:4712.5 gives 0.07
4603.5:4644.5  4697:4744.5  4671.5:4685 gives -0.02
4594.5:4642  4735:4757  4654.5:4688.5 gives -0.01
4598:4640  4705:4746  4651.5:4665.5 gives -0.03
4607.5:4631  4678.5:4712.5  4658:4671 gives 0.00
